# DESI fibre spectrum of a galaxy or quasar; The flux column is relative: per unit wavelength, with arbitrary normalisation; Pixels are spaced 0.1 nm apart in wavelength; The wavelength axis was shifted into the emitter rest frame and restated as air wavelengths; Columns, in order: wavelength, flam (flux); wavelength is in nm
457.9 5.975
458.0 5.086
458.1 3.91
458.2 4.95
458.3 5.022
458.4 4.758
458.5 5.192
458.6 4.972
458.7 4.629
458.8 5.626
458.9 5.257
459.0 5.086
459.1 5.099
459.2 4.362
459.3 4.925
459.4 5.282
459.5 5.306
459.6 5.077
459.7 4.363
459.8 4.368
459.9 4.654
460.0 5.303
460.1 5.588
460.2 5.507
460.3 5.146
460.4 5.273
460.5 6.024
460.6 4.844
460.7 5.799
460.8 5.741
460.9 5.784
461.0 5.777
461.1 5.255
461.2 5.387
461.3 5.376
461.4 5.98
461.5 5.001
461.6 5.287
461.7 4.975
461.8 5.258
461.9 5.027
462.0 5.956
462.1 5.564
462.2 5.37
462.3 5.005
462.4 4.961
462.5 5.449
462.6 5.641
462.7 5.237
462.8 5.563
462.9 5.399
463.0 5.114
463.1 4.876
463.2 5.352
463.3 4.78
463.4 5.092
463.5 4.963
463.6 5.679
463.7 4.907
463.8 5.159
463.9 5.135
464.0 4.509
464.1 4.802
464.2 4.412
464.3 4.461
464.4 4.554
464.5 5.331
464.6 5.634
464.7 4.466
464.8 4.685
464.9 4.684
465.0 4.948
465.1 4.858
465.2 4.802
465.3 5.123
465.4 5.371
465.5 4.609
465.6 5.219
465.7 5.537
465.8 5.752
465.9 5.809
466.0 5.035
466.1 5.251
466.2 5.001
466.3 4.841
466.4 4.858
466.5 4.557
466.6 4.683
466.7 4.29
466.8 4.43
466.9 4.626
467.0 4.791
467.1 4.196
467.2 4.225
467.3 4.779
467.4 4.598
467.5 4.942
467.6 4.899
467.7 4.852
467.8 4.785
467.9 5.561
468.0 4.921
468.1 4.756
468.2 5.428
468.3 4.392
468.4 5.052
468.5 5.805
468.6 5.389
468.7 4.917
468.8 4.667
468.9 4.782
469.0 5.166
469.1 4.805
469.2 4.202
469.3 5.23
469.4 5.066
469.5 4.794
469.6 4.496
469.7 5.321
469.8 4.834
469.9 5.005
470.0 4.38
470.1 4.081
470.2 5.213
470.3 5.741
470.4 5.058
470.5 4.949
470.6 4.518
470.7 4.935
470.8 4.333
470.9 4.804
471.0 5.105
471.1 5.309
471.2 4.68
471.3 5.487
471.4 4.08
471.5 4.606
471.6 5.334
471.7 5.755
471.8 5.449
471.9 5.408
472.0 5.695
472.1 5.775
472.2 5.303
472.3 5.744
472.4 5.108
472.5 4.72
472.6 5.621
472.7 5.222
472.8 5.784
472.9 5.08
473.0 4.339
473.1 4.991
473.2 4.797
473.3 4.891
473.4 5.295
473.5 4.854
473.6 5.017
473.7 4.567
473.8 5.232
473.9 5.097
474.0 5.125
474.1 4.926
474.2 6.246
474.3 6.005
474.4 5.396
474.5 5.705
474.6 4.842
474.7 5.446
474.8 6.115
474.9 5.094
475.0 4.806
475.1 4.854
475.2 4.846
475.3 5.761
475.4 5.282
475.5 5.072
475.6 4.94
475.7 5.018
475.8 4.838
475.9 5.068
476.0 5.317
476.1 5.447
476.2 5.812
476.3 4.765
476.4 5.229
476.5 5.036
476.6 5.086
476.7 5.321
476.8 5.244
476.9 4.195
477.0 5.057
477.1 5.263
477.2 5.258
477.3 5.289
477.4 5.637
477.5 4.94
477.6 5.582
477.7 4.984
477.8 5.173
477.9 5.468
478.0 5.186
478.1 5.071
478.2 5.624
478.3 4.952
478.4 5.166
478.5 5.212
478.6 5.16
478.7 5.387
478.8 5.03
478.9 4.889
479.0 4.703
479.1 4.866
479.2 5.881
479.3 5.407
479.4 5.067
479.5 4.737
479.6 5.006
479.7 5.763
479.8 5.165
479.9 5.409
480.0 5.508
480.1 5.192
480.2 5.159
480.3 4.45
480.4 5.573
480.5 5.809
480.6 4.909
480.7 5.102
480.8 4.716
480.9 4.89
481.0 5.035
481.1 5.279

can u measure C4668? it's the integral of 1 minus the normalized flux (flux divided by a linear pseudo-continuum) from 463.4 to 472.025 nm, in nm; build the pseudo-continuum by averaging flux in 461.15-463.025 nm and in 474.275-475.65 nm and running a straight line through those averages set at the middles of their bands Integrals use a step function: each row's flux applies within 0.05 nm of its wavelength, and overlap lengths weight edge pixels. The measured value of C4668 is 0.624 nm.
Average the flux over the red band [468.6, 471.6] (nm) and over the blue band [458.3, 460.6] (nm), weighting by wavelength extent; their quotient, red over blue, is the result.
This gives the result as 0.96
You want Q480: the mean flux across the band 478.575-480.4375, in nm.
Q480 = 5.17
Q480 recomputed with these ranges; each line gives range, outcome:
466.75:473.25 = 4.97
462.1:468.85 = 4.99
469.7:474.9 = 5.14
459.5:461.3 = 5.29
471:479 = 5.19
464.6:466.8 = 4.97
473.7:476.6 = 5.25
